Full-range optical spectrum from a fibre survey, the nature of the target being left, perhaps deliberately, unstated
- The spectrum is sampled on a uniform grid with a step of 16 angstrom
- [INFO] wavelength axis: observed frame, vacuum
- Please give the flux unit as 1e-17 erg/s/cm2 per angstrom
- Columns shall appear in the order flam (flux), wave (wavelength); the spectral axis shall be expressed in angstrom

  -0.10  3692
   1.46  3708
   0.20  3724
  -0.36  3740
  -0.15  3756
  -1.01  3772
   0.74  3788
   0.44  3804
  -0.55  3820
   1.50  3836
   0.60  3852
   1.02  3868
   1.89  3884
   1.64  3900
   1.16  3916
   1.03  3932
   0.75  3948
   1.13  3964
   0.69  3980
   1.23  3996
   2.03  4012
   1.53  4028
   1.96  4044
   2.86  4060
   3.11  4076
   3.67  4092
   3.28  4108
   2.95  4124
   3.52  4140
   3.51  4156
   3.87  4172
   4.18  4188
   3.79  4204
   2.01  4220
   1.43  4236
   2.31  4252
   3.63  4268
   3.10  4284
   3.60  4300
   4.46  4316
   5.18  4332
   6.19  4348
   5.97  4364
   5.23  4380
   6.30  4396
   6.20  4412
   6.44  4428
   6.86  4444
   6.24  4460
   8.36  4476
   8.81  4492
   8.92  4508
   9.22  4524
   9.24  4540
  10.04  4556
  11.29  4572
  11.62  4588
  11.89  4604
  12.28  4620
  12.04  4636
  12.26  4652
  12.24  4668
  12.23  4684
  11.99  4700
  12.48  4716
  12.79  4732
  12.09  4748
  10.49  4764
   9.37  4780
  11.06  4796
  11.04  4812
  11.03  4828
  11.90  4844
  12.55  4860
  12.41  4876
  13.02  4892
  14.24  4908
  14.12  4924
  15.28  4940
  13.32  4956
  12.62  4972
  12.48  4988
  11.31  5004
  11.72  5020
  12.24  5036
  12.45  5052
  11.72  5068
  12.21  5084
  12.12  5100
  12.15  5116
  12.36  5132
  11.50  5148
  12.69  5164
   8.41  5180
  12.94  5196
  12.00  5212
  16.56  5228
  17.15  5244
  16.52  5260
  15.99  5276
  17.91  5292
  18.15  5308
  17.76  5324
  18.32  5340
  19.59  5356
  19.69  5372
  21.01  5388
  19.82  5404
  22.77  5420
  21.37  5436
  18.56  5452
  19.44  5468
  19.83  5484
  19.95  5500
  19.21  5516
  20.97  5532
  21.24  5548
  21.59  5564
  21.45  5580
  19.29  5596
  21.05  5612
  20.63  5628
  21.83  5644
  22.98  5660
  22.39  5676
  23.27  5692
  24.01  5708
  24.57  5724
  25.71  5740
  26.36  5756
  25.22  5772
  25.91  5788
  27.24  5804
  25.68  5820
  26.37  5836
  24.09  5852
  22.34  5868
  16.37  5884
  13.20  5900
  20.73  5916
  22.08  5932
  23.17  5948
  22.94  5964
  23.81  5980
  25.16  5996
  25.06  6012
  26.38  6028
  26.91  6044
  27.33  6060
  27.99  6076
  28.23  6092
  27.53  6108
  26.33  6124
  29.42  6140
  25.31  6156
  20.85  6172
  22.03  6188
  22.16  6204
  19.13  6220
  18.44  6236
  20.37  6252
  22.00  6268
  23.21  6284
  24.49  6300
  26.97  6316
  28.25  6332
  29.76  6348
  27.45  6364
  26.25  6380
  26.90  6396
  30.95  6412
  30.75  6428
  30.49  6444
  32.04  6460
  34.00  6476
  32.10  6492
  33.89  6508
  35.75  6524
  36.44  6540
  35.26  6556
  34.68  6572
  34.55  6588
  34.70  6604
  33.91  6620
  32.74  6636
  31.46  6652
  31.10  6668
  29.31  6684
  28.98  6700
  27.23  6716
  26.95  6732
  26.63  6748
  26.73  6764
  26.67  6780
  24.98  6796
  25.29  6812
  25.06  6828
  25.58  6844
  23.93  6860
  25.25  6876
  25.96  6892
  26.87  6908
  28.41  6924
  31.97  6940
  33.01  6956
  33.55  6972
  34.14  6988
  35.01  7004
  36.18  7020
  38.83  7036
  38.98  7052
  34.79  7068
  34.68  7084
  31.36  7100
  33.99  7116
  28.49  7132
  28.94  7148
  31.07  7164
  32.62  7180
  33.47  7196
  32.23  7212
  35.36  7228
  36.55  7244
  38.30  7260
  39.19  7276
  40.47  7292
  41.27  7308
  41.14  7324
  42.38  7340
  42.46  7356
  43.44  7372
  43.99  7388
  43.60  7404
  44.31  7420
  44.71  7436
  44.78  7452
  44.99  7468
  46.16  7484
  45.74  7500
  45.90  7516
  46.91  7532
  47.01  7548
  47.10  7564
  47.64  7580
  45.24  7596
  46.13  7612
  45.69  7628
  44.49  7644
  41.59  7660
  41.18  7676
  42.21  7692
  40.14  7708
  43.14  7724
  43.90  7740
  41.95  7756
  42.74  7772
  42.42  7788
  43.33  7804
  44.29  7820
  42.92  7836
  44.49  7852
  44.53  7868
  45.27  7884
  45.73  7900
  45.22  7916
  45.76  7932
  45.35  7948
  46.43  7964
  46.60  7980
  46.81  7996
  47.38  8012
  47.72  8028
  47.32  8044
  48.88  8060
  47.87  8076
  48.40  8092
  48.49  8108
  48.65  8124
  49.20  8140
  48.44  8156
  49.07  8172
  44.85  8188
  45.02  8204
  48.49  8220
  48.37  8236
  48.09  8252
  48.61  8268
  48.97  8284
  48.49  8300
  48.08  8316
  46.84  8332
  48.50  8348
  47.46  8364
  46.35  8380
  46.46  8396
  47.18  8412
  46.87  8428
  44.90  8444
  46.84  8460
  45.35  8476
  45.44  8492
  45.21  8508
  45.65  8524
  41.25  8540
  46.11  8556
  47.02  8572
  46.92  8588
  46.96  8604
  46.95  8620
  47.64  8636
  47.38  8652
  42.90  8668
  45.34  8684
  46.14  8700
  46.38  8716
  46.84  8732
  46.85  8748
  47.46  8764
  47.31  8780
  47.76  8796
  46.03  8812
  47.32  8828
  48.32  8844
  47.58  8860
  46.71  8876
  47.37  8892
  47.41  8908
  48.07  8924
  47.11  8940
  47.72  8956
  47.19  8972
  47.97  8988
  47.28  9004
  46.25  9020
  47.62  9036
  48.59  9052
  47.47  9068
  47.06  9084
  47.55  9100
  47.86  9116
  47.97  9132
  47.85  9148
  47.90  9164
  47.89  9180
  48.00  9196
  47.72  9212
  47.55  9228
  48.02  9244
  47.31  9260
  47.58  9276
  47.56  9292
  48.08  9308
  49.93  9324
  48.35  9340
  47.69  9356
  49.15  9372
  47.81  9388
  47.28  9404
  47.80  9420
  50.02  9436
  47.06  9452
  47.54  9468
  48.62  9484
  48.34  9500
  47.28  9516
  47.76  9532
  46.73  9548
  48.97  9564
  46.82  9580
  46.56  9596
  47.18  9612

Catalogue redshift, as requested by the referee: 0.00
